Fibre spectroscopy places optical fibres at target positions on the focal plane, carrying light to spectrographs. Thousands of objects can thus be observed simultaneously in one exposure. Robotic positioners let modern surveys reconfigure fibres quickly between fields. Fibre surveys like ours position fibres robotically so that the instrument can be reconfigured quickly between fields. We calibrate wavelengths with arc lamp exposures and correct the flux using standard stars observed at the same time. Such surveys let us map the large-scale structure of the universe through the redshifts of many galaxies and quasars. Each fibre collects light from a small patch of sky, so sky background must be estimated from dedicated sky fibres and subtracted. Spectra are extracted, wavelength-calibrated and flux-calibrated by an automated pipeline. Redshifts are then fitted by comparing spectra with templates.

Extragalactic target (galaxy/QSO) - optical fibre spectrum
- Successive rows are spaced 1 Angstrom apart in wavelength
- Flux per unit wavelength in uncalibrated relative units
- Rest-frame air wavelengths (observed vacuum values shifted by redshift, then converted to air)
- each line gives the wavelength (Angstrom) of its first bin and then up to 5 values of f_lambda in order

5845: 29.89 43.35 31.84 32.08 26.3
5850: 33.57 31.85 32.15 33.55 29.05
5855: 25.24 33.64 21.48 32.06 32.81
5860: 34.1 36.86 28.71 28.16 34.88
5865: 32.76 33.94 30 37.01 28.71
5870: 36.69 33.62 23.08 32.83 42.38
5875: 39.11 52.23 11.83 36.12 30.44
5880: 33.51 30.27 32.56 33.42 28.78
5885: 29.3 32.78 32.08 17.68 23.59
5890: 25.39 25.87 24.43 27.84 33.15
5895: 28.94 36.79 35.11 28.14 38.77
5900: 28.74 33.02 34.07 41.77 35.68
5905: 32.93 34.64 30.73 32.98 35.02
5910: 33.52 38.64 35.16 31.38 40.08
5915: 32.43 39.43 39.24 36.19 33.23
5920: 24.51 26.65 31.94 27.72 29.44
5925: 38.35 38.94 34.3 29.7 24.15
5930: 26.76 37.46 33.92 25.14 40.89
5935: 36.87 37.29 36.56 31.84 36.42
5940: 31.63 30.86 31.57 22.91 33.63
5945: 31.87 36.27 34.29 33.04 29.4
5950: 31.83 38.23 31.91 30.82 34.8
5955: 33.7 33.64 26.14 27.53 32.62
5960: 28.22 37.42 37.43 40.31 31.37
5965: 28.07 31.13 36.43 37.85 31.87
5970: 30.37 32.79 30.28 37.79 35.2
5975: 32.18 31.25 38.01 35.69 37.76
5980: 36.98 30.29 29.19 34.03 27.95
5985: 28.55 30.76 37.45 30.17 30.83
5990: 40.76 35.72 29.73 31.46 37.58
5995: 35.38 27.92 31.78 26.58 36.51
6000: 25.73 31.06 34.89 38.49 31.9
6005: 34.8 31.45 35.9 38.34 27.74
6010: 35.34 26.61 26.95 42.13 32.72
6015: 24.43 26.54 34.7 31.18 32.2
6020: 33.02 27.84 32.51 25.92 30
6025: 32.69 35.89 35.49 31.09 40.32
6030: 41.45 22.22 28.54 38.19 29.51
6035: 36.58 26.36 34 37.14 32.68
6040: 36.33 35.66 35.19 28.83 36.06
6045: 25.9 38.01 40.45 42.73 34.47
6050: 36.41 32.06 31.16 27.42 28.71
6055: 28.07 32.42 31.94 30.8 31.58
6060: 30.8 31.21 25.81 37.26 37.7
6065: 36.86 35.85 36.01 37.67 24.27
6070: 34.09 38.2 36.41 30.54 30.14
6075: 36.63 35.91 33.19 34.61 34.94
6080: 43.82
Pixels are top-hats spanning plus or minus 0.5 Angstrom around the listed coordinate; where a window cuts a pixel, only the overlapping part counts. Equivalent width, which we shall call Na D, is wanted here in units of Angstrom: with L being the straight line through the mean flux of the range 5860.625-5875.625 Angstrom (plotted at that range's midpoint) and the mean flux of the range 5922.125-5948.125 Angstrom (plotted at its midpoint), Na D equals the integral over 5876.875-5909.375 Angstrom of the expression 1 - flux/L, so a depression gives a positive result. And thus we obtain 2.1 Angstrom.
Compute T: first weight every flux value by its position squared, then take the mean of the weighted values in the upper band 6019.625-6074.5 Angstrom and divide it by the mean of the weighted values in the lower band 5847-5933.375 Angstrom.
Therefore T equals 1.1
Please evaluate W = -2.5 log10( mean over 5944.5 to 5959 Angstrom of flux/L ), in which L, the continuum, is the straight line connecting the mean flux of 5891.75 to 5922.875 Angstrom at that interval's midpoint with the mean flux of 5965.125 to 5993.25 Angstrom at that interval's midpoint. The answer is 0.03 mag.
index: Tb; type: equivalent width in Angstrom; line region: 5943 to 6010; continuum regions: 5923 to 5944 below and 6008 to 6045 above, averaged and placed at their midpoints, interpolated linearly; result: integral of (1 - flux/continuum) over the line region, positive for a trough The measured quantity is -1.0 Angstrom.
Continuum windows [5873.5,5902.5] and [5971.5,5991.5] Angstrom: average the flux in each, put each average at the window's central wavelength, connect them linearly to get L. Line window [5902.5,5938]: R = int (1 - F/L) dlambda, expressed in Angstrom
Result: -1.9 Angstrom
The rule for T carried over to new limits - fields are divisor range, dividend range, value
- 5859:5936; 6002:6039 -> 1.04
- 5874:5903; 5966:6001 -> 1.09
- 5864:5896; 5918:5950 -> 1.05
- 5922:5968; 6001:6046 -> 1.02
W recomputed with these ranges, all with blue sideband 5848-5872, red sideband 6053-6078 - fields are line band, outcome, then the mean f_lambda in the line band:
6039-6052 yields -0.069 mag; 34.9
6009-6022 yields 0.051 mag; 31.1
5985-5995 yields -0.041 mag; 33.6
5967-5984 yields -0.048 mag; 33.7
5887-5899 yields 0.114 mag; 28.5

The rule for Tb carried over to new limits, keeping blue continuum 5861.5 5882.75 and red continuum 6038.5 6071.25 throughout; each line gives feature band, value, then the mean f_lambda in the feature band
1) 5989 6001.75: 0.3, 32.5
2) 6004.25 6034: 0.9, 32.2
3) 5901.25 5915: -0.9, 35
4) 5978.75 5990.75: 0.1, 32.9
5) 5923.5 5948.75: 0.1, 32.9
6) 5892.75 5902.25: 0.1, 32.5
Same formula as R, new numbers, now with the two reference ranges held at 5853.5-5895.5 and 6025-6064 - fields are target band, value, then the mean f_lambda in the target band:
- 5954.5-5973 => -0.4 Angstrom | 32.8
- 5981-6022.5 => 0.6 Angstrom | 32.1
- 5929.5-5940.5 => -0.8 Angstrom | 34.1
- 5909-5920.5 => -1.3 Angstrom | 34.9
